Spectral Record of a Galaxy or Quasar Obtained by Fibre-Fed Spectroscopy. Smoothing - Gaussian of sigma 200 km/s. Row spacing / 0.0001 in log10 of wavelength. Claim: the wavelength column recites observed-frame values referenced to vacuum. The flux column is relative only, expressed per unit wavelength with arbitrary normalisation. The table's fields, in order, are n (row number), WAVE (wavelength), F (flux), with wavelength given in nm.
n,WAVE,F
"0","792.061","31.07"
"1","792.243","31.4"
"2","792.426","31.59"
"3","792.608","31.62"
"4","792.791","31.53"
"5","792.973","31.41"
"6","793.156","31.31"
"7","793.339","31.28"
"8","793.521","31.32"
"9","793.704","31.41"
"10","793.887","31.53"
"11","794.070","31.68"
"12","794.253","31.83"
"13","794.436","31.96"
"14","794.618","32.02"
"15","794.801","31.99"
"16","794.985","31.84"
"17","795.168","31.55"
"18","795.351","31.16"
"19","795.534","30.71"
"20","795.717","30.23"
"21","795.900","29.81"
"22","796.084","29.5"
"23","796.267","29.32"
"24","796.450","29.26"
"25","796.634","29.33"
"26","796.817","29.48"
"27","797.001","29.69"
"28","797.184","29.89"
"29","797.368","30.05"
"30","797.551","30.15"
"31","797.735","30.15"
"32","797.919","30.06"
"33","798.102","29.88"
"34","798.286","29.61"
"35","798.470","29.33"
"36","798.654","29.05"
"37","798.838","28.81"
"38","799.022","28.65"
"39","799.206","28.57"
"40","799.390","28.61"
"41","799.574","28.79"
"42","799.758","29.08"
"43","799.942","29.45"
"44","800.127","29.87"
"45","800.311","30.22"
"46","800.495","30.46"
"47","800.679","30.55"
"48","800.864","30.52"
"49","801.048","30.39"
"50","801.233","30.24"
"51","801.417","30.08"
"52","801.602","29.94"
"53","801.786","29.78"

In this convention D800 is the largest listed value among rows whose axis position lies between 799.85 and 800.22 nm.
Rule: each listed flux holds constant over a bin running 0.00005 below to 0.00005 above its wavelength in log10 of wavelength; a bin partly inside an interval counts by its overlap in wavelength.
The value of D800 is 29.87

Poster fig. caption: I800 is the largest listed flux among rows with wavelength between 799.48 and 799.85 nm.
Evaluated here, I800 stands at 29.08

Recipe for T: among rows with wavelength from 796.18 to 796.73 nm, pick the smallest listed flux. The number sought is 29.26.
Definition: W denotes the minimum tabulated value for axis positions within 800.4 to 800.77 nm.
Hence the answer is 30.46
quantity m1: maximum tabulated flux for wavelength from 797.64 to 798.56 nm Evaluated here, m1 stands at 30.15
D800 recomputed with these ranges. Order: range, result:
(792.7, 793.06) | 31.53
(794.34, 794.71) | 32.02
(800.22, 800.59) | 30.46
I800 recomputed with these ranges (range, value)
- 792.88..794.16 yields 31.68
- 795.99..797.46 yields 30.05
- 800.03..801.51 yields 30.55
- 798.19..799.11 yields 29.61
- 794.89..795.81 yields 31.84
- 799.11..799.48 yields 28.61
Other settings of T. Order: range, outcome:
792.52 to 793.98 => 31.28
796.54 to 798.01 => 29.33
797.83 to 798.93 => 28.81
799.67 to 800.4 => 29.08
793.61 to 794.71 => 31.41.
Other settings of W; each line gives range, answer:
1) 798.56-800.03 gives 28.57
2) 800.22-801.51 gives 30.08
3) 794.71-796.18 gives 29.5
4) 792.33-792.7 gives 31.59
